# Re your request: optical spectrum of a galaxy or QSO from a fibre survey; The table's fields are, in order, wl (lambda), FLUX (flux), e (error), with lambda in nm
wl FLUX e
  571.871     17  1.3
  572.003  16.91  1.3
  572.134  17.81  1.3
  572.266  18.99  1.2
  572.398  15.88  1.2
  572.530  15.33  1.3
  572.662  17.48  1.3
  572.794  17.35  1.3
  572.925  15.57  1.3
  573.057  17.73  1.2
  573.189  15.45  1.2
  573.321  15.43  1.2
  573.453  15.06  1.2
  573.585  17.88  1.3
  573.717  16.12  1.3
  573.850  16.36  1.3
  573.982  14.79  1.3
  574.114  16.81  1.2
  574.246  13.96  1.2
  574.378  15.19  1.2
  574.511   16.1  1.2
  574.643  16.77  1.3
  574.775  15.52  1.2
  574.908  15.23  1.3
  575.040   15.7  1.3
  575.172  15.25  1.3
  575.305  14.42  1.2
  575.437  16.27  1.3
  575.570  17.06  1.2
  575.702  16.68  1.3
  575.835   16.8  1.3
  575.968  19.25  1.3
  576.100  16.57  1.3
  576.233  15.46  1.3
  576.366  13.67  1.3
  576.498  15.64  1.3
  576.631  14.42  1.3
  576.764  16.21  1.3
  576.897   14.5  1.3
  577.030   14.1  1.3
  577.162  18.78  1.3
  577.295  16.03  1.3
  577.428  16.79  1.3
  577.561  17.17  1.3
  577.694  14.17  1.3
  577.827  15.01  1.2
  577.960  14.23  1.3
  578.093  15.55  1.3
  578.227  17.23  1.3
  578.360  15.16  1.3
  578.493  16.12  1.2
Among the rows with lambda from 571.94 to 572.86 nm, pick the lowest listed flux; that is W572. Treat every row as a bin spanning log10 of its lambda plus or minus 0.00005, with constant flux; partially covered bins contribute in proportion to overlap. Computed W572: 15.33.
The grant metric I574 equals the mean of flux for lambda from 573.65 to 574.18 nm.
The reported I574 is 16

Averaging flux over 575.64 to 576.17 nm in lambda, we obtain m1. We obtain 17.3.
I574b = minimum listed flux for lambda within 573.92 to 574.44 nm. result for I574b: 13.96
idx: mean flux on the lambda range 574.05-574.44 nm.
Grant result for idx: 15.3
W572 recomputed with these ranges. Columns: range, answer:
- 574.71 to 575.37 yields 14.42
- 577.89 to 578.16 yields 14.23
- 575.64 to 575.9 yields 16.68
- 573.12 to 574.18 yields 14.79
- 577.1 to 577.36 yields 16.03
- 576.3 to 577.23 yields 13.67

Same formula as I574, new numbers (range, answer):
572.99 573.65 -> 16.3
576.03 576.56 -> 15.4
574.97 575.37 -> 15.1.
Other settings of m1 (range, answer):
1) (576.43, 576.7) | 15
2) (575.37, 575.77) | 16.7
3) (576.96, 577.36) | 16.3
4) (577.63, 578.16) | 14.7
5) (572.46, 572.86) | 16.7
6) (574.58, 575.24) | 15.7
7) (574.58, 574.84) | 16.2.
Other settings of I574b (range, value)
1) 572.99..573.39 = 15.43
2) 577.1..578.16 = 14.17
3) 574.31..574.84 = 15.19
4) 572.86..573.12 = 15.57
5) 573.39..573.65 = 15.06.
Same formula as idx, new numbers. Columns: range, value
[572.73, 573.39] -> 16.3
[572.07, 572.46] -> 17.6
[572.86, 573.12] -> 16.6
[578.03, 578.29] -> 16.3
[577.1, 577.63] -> 17.2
